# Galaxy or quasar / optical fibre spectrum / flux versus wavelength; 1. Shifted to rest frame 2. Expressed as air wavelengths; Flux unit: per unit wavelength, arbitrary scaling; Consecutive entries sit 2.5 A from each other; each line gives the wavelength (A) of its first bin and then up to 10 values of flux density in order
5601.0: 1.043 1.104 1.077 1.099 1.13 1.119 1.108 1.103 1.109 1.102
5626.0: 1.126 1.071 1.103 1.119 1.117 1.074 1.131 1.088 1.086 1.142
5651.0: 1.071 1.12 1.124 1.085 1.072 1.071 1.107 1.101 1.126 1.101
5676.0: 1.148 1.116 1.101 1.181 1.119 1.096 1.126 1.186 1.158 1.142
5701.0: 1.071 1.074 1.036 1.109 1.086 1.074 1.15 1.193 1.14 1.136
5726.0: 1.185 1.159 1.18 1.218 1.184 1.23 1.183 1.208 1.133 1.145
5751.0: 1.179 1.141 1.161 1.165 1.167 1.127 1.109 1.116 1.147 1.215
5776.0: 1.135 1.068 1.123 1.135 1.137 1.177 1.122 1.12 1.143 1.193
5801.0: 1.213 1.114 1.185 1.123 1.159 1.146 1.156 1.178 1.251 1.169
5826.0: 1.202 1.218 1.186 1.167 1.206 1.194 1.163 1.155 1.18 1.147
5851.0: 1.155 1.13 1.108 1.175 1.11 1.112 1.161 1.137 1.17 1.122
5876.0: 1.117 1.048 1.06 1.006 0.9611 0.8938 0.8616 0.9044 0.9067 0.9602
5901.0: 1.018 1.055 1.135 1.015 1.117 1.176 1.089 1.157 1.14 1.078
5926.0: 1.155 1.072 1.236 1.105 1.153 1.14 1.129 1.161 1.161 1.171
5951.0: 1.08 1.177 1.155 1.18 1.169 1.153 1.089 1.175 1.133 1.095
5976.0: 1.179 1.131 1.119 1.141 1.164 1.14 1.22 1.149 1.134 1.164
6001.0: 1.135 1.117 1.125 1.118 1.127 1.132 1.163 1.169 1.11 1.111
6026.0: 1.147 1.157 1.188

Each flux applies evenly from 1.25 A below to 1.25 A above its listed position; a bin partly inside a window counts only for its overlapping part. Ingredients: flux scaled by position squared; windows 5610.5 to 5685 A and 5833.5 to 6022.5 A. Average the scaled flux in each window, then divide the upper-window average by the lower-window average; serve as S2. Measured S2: 1.1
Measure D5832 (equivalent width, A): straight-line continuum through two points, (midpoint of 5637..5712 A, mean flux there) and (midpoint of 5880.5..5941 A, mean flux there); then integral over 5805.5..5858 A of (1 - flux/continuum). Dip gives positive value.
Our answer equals -4.6 A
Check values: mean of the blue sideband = 1.11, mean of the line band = 1.17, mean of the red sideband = 1.06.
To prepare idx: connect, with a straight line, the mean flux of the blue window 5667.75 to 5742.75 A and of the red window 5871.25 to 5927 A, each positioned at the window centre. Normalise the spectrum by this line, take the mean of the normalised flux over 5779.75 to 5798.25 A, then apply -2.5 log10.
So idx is -0.04 mag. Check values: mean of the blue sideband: 1.14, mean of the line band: 1.14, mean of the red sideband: 1.05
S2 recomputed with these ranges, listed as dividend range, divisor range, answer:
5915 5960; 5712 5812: 1.05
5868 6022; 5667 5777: 1.05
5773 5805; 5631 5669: 1.09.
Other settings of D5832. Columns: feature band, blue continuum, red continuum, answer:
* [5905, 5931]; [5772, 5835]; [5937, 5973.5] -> 0.70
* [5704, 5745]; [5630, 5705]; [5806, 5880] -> -0.96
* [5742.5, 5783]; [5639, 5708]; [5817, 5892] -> -1.01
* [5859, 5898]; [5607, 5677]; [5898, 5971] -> 2.88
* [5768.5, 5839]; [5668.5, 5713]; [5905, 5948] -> -2.49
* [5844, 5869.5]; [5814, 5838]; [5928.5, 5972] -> 0.84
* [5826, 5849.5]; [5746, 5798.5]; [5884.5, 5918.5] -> -2.28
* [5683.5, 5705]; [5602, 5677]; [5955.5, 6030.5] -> -0.27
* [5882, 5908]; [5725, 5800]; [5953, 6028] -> 4.00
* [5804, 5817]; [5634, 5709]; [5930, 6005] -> -0.28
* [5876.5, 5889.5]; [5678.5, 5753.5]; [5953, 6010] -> 1.61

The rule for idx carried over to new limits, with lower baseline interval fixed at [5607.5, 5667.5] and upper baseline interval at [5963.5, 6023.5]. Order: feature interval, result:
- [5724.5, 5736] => -0.068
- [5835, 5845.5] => -0.052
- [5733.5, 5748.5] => -0.069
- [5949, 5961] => -0.015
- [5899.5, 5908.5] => 0.071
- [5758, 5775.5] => -0.030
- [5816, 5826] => -0.068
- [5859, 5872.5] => -0.012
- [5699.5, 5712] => 0.034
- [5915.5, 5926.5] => 0.008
